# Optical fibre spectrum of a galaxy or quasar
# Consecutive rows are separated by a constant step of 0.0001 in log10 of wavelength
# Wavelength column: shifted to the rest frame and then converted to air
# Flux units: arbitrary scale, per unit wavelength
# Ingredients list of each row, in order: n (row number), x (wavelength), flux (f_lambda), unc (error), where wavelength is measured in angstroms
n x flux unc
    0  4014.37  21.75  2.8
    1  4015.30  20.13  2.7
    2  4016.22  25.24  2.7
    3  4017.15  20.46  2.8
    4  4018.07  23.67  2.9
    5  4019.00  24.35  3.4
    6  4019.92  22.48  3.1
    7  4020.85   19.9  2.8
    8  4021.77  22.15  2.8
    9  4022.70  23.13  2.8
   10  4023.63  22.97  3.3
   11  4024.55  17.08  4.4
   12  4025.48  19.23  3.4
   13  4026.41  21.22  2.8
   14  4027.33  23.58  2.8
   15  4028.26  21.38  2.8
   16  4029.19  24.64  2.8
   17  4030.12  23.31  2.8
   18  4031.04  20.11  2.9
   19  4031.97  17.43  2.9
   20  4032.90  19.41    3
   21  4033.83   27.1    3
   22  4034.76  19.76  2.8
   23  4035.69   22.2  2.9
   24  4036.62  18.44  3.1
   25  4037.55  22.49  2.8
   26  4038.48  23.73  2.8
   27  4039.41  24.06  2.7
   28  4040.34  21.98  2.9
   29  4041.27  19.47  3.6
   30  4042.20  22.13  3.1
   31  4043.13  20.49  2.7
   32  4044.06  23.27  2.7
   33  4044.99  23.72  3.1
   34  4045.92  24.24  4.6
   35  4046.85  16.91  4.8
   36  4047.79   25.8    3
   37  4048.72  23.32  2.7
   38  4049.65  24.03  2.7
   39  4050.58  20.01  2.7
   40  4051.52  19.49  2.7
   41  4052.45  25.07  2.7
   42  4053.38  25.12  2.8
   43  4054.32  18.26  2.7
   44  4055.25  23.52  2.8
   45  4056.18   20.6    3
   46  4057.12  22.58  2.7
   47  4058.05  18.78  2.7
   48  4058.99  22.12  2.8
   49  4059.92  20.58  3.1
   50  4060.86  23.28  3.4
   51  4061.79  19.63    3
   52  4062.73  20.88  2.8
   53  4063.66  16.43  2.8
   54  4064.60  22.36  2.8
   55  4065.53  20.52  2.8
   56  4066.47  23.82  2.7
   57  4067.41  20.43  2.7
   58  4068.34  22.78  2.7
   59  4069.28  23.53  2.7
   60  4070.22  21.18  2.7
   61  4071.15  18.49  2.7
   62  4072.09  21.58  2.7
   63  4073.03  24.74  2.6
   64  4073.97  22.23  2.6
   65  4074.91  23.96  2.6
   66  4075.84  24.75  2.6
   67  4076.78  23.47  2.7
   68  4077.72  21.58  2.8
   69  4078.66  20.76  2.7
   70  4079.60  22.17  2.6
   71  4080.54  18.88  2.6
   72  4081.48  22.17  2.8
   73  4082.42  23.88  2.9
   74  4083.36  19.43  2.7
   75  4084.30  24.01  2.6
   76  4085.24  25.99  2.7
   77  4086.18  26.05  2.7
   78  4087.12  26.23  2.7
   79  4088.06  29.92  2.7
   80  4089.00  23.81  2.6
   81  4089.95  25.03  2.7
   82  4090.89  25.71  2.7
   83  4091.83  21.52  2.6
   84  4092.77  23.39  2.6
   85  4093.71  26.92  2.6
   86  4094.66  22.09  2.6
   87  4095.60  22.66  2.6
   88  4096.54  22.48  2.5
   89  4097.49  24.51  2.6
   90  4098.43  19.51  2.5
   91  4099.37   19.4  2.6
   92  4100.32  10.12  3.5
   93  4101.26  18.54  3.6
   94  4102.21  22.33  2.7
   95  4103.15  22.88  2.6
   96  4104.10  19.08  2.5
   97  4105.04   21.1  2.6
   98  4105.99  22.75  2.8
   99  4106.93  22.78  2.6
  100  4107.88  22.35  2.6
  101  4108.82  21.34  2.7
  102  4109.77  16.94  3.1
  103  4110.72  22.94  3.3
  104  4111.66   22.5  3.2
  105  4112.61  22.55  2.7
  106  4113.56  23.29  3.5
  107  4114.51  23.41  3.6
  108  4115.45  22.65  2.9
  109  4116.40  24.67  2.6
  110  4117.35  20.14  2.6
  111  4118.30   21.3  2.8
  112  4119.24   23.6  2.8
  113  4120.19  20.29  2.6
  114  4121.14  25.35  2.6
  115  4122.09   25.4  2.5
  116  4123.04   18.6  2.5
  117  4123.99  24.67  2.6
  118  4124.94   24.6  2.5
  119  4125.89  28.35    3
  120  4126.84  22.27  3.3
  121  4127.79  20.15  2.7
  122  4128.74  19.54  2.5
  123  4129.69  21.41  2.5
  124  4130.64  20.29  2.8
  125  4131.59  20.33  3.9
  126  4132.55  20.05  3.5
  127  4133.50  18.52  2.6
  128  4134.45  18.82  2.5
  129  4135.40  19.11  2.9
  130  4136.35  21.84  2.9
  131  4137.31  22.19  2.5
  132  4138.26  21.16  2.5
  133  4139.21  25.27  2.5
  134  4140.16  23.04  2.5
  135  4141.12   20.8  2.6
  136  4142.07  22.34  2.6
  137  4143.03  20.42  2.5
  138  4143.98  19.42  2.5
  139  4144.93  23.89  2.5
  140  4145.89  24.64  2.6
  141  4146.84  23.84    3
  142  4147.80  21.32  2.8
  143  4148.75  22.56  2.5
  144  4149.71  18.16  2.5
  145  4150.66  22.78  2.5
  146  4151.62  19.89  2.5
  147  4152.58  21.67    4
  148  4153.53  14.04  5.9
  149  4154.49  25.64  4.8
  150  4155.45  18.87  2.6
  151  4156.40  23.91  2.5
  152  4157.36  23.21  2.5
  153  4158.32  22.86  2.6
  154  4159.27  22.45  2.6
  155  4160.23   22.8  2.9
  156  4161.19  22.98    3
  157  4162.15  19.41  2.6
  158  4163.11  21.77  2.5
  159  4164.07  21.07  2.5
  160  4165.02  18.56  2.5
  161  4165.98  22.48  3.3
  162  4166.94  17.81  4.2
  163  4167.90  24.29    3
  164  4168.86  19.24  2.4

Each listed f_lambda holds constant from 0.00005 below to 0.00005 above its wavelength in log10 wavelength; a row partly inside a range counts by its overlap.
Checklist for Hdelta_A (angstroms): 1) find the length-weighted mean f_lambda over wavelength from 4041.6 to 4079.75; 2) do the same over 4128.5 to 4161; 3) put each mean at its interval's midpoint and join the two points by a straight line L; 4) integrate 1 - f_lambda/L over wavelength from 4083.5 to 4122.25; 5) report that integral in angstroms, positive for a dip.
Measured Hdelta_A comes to -1.63 angstroms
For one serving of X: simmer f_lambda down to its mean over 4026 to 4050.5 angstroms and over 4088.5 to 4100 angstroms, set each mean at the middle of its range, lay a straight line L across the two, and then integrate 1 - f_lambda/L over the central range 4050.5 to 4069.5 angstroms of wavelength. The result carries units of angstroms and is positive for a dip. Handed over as 0.83 angstroms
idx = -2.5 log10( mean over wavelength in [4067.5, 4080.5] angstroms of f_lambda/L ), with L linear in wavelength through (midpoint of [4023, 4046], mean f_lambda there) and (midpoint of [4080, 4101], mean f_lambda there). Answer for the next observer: 0.014 mag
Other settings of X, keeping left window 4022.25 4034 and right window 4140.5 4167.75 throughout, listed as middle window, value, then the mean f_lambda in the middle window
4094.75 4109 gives 0.4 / 20.8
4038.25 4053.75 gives -0.8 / 22.5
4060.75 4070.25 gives 0.1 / 21.3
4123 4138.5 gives 0.1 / 21.4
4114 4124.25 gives -0.6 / 22.7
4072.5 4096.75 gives -2.5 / 23.6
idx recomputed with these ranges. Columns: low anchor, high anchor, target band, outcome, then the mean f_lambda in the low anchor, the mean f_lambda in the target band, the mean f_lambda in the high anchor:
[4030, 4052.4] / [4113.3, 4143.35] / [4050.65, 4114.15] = -0.01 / 21.8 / 22.1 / 22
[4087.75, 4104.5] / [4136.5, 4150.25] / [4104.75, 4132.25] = -0.01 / 22.1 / 22.2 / 22.1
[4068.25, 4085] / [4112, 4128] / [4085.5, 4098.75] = -0.08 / 22.2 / 24.4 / 23.1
